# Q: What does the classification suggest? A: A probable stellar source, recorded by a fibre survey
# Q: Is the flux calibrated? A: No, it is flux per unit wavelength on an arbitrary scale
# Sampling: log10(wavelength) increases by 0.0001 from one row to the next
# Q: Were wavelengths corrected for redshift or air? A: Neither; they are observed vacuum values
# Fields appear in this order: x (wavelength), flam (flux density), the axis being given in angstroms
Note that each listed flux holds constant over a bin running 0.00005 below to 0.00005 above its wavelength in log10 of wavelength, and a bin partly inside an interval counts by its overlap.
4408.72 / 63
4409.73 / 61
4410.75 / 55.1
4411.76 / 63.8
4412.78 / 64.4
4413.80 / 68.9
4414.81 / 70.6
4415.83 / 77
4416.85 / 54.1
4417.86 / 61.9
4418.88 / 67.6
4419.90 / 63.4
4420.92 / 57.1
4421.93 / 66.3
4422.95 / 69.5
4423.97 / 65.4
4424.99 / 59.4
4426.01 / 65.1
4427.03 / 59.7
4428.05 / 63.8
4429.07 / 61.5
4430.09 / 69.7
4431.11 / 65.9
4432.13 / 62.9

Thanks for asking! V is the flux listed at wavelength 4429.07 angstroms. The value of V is 61.5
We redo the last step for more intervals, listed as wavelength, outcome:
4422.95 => 69.5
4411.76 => 63.8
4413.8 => 68.9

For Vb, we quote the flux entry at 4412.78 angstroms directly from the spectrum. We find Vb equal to 64.4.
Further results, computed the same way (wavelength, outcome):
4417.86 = 61.9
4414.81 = 70.6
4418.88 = 67.6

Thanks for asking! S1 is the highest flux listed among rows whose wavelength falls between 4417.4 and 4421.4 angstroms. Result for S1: 67.6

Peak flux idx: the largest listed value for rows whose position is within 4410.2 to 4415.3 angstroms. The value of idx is 70.6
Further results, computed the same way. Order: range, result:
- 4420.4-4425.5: 69.5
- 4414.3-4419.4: 77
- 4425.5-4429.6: 65.1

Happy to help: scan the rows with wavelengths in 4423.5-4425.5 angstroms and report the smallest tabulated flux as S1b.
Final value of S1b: 59.4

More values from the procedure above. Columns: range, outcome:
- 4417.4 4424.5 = 57.1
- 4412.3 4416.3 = 64.4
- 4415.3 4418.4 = 54.1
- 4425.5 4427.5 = 59.7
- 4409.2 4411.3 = 55.1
